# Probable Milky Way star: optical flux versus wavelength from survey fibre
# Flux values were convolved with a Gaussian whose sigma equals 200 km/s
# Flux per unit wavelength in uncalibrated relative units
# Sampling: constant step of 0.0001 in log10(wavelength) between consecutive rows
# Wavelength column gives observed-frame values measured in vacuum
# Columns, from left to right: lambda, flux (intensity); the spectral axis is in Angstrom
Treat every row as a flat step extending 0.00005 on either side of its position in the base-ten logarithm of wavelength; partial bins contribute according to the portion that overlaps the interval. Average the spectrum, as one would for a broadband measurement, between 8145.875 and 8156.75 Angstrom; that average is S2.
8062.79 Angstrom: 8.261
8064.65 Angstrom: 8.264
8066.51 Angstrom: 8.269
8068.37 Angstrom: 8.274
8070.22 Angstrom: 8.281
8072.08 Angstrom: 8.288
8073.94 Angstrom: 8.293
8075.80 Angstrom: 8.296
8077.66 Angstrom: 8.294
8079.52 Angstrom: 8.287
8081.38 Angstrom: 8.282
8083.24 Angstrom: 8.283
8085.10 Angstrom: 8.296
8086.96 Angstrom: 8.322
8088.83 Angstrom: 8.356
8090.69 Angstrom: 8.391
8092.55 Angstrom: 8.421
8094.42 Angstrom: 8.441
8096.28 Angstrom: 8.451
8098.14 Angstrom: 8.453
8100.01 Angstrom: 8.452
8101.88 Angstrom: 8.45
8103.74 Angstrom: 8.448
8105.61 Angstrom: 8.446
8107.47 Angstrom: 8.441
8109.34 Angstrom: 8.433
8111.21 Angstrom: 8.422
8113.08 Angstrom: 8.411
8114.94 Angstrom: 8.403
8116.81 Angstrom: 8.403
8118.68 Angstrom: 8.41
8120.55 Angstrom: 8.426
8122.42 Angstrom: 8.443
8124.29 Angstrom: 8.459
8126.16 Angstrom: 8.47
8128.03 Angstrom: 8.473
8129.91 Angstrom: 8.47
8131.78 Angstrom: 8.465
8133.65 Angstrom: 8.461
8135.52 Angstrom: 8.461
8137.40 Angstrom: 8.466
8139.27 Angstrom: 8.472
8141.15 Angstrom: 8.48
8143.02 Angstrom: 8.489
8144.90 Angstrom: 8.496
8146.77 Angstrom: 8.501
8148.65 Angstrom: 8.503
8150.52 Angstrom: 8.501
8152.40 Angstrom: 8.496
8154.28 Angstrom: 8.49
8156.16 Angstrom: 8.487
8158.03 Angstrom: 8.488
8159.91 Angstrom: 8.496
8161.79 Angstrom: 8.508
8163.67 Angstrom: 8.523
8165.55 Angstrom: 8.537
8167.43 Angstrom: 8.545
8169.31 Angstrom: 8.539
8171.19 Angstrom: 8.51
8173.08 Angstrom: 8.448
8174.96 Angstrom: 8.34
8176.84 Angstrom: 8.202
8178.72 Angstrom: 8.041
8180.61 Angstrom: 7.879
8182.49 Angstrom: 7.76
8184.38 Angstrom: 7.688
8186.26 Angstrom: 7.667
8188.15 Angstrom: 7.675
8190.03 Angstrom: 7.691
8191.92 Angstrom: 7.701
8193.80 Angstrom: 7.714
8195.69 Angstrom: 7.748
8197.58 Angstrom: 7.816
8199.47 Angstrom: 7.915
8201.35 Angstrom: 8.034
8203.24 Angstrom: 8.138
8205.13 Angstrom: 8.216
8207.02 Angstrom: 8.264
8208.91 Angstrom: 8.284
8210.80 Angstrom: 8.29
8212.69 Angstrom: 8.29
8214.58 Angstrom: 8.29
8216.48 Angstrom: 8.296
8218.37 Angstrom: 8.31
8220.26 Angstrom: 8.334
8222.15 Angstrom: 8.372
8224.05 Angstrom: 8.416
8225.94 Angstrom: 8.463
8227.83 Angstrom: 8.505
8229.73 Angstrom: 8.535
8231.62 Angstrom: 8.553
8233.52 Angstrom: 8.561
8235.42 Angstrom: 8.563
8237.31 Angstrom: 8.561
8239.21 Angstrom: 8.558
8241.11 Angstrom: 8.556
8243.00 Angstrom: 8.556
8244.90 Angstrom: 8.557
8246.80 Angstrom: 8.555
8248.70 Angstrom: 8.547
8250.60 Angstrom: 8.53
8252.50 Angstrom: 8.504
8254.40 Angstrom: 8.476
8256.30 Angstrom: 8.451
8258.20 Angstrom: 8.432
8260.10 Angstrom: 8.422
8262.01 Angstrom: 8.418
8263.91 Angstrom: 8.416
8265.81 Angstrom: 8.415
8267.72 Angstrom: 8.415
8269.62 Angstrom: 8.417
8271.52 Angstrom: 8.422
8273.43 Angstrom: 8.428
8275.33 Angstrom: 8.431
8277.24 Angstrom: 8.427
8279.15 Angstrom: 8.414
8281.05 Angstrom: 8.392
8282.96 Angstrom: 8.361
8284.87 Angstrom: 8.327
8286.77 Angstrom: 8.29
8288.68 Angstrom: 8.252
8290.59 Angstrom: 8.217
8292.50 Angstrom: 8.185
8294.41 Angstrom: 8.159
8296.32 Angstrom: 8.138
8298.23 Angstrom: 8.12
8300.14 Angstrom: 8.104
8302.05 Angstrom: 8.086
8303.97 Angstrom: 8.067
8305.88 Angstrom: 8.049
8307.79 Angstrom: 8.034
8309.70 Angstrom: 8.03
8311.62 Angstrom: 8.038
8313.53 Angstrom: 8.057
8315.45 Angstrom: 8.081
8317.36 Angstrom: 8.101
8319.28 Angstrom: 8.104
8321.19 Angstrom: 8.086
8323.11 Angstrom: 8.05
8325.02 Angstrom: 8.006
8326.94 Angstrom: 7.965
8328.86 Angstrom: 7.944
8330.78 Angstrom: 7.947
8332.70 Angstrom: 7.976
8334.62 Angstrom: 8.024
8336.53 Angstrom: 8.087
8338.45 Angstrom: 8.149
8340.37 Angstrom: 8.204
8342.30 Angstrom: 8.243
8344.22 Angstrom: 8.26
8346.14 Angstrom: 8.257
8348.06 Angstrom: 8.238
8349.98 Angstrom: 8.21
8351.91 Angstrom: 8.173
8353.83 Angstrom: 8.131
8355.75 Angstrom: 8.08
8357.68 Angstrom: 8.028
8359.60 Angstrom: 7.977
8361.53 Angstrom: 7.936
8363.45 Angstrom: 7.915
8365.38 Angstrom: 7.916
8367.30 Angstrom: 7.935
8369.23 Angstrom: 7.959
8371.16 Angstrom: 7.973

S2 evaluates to 8.49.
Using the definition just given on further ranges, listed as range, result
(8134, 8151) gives 8.49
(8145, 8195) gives 8.23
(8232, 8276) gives 8.49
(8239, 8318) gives 8.32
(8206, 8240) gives 8.41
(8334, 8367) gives 8.11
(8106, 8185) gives 8.41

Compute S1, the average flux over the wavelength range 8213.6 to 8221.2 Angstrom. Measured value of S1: 8.3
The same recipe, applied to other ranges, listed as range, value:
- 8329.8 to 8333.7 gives 7.95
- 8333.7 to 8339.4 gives 8.1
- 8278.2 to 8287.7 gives 8.36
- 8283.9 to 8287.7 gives 8.32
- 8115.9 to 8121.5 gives 8.41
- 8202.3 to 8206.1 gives 8.17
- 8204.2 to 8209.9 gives 8.25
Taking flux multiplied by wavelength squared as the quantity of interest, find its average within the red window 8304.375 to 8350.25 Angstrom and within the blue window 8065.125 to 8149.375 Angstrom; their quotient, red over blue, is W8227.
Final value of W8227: 1.02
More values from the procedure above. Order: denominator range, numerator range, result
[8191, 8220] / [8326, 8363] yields 1.03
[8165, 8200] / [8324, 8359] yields 1.05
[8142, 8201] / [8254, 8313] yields 1.04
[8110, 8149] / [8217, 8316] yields 1.02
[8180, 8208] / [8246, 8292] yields 1.09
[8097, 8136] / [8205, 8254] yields 1.03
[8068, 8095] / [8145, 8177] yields 1.04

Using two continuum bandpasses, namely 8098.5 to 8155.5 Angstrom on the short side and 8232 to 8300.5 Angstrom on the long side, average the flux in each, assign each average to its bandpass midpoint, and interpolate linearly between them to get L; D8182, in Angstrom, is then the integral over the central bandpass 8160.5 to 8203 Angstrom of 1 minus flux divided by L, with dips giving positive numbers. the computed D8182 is 1.84 Angstrom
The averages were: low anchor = 8.46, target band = 8.07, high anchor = 8.41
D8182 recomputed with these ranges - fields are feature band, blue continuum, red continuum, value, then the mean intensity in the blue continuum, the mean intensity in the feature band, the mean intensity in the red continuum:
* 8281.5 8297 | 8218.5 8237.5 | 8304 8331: -0.13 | 8.48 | 8.25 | 8.04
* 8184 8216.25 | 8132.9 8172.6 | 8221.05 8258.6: 2.00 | 8.5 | 7.98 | 8.51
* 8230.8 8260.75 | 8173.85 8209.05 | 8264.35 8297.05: -1.27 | 7.93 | 8.52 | 8.34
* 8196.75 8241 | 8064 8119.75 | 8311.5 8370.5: -0.65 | 8.37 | 8.33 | 8.07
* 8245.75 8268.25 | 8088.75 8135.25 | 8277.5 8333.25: -0.72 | 8.44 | 8.46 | 8.13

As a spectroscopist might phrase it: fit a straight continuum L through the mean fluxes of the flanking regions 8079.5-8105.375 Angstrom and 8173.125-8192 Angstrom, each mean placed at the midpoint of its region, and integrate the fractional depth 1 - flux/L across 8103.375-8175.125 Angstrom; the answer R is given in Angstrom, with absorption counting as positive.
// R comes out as -3.0 Angstrom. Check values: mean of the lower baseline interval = 8.39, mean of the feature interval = 8.47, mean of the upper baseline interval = 7.9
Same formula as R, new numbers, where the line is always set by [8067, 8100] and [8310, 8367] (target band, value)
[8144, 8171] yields -0.8 Angstrom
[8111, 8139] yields -0.5 Angstrom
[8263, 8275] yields -0.4 Angstrom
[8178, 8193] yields 0.9 Angstrom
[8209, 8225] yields -0.2 Angstrom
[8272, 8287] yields -0.5 Angstrom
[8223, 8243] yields -0.8 Angstrom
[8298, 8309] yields 0.1 Angstrom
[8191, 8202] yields 0.5 Angstrom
